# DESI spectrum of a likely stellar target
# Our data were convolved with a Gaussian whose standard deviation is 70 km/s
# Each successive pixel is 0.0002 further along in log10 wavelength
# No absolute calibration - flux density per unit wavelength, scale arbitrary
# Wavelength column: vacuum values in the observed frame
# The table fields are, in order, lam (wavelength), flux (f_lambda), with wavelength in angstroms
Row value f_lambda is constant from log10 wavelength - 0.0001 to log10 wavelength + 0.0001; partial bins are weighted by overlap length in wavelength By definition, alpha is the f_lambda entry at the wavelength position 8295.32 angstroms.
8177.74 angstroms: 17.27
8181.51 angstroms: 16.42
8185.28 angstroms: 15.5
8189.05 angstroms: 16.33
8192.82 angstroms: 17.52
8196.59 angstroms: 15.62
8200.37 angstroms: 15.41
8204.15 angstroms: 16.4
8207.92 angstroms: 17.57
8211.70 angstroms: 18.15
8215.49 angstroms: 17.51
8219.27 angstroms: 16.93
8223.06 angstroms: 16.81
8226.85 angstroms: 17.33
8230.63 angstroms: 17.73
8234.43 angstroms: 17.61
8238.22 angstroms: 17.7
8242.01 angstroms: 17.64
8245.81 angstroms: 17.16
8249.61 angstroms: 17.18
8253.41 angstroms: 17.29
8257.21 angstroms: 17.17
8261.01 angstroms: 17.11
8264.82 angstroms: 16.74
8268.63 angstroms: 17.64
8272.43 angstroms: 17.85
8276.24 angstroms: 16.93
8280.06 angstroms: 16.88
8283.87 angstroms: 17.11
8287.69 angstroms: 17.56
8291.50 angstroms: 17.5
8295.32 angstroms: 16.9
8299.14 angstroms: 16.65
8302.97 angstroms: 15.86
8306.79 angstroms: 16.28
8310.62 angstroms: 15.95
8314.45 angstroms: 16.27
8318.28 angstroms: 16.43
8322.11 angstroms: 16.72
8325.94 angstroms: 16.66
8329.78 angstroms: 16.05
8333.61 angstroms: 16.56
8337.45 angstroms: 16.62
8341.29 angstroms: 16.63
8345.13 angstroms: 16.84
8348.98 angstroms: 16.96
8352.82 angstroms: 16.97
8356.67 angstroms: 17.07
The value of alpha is 16.9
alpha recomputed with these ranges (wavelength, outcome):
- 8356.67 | 17.07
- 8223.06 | 16.81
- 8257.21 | 17.17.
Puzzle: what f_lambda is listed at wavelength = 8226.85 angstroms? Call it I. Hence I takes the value 17.33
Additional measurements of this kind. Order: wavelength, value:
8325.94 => 16.66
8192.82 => 17.52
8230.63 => 17.73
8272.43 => 17.85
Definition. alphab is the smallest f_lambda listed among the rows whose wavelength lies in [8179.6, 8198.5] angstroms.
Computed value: 15.5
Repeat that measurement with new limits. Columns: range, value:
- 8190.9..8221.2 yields 15.41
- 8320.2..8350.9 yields 16.05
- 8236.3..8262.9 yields 17.11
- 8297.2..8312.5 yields 15.86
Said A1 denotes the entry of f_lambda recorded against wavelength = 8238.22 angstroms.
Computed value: 17.7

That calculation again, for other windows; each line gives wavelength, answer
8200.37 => 15.41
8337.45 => 16.62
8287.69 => 17.56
